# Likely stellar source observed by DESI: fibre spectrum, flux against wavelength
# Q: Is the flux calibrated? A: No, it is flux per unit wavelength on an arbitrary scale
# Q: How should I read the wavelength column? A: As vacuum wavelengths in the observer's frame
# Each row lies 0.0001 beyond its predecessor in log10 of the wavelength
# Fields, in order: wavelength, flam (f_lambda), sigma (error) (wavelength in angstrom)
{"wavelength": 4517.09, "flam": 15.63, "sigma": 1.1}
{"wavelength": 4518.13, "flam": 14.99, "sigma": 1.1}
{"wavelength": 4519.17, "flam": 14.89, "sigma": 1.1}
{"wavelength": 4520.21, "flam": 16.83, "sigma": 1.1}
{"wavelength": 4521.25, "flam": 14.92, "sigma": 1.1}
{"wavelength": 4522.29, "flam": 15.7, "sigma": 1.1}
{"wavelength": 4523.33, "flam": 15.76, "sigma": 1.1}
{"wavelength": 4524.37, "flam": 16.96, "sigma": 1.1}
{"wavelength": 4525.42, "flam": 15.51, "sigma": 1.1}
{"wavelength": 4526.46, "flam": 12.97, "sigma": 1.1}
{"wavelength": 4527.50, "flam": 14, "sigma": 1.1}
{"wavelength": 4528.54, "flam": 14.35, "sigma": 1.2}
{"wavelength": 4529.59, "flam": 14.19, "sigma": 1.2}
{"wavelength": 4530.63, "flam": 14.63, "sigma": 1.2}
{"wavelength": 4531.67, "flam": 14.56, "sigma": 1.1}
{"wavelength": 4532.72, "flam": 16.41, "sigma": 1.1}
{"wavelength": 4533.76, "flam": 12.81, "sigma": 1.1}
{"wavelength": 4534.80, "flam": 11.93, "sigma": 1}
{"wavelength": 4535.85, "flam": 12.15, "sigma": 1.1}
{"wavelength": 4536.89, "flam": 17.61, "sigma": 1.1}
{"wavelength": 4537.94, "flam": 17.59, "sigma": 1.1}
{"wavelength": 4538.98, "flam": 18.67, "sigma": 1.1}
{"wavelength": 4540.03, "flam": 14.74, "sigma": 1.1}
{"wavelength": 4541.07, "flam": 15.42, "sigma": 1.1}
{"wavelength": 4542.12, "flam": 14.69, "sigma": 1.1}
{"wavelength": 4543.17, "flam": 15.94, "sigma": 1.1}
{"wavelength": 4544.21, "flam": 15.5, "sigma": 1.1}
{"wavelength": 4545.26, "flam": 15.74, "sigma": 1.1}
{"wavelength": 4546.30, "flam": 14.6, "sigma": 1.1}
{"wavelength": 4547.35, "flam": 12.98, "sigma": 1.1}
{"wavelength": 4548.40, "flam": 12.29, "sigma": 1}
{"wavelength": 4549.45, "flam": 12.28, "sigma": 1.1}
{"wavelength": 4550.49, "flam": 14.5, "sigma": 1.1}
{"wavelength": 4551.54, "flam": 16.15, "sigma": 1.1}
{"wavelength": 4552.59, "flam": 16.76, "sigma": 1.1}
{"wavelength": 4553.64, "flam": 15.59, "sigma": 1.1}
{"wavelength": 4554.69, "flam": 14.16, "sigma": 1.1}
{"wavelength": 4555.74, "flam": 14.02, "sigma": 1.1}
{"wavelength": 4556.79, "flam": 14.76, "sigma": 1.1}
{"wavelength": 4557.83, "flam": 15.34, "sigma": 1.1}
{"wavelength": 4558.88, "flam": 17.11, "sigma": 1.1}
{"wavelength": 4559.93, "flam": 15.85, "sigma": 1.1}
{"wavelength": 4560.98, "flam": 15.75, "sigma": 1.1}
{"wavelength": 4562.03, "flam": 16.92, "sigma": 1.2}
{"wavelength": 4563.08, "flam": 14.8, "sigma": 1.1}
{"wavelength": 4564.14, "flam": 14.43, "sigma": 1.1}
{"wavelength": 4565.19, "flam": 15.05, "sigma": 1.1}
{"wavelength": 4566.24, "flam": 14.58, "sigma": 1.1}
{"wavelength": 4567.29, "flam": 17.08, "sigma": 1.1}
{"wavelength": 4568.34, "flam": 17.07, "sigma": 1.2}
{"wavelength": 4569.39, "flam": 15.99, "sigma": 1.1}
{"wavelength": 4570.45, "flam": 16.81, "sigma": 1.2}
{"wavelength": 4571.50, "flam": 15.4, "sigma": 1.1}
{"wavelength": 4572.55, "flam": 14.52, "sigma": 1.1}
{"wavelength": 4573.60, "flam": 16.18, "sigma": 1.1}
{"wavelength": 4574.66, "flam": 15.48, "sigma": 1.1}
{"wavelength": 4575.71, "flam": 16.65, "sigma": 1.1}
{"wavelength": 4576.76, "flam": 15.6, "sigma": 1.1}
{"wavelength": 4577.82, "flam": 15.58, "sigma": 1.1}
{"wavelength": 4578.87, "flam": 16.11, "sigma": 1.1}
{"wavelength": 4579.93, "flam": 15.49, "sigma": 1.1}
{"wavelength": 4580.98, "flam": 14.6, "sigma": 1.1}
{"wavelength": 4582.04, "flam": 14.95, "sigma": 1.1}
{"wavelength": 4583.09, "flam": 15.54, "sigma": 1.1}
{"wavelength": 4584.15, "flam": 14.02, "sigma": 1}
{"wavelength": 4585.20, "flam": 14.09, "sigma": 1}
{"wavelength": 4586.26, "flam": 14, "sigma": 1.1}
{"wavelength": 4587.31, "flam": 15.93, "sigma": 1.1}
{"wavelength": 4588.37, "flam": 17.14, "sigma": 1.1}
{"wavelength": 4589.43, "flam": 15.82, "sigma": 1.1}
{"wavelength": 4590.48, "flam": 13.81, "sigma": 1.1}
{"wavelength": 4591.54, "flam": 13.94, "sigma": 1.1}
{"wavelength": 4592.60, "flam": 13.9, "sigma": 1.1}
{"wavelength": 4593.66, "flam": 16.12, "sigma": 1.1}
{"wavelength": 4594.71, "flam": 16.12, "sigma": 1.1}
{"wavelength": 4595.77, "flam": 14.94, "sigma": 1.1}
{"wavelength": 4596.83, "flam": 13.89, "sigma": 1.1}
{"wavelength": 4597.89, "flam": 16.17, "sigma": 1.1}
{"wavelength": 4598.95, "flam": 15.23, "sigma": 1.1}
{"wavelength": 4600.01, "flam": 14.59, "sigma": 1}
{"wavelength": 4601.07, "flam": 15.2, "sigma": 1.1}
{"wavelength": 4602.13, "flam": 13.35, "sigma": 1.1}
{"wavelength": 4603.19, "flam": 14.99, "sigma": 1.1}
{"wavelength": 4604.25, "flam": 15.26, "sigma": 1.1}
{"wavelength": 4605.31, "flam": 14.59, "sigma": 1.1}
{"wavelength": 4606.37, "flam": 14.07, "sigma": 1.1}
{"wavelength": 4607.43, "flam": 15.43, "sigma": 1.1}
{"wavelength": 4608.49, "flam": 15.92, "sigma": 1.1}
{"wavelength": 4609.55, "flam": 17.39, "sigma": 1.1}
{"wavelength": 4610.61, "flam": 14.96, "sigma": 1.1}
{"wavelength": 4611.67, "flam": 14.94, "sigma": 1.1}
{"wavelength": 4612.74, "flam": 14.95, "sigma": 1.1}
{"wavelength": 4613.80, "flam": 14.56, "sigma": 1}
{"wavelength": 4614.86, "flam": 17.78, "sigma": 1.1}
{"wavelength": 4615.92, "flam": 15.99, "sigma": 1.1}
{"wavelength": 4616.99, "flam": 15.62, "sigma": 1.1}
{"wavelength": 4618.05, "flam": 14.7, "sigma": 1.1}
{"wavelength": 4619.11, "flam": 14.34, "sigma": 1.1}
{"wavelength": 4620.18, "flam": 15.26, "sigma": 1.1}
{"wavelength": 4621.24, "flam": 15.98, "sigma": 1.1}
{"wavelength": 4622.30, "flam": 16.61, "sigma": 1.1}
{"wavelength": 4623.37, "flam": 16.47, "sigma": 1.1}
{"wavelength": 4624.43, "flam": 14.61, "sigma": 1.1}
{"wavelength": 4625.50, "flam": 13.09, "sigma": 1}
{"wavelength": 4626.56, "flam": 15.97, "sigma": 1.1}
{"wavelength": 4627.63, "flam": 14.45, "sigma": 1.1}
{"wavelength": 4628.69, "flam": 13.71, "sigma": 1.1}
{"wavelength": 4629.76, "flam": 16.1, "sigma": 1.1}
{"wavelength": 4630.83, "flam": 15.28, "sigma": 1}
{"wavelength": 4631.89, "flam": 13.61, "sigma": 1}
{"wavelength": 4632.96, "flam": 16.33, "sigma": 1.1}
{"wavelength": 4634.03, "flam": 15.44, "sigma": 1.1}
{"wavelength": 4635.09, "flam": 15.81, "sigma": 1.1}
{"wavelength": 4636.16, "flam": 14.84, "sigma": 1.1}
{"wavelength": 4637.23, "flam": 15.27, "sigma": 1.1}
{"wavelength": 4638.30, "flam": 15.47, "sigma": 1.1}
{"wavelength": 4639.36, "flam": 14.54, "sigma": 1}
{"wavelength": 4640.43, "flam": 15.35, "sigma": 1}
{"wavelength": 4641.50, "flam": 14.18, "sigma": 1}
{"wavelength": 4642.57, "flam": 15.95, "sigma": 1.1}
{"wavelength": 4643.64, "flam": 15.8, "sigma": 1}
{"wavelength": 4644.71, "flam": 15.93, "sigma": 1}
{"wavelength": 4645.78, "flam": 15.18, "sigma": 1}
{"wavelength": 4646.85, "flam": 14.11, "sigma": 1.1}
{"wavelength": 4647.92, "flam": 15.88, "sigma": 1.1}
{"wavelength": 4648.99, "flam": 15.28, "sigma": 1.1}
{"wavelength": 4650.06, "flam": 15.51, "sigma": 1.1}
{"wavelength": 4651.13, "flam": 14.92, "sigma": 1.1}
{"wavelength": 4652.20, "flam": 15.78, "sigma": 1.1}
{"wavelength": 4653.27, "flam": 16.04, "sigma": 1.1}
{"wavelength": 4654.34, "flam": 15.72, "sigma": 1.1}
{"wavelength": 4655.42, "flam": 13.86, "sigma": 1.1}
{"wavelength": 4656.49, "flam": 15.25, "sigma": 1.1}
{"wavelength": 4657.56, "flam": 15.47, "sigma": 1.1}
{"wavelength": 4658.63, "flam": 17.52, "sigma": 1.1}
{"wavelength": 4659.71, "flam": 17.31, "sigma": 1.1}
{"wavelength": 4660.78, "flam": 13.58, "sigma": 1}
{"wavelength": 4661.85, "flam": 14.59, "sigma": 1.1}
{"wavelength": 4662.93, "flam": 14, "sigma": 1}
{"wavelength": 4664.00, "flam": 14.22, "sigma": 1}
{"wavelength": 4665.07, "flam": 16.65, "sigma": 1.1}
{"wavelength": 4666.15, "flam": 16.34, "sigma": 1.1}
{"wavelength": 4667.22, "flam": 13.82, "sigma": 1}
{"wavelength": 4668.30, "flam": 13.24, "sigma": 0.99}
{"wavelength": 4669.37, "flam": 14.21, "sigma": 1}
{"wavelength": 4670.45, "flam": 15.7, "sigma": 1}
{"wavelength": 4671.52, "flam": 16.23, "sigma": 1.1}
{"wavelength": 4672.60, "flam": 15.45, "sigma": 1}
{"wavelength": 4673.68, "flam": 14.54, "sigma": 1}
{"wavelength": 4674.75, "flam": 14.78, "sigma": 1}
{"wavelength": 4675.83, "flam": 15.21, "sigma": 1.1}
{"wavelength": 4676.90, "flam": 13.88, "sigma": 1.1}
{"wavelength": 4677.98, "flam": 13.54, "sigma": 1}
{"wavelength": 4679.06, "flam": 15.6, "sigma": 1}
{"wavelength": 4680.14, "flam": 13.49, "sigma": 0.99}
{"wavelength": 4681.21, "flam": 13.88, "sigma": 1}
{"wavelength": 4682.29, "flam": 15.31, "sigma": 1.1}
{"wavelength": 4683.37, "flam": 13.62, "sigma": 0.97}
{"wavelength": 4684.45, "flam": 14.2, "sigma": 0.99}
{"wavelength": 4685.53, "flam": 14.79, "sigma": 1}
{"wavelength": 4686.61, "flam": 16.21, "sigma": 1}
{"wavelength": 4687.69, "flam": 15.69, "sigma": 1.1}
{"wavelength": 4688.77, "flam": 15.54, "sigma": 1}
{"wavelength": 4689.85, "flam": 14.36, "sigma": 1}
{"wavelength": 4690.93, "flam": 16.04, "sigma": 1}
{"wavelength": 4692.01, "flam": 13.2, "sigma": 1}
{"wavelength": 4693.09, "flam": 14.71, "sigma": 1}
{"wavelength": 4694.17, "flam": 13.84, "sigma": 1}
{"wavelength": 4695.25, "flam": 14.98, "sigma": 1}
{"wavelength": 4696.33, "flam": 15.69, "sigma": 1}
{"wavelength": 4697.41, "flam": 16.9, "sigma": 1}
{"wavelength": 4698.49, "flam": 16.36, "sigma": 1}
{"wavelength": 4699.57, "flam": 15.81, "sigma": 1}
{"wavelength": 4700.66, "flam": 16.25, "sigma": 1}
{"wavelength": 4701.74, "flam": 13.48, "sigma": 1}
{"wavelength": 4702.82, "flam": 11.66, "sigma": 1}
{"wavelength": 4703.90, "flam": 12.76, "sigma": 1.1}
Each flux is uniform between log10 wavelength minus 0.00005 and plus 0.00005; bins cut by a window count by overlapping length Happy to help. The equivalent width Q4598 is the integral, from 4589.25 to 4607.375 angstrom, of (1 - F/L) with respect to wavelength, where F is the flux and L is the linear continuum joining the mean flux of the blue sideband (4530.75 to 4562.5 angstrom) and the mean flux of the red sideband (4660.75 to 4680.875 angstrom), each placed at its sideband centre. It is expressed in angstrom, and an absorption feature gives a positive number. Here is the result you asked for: 0.1 angstrom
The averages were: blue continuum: 15.1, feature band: 14.8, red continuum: 14.7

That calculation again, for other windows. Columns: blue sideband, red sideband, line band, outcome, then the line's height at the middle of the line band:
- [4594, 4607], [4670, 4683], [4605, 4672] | -1.9 angstrom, 14.8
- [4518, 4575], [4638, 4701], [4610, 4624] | -0.4 angstrom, 15.1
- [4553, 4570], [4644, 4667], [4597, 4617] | 0.2 angstrom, 15.5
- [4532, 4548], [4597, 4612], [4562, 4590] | -0.8 angstrom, 15.1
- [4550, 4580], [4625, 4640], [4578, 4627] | 0.3 angstrom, 15.3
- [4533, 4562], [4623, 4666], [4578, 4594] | 0.1 angstrom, 15.1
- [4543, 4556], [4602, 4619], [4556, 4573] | -1.0 angstrom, 14.8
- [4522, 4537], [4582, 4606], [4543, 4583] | -1.6 angstrom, 14.7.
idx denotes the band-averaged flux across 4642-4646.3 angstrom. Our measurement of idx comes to 15.7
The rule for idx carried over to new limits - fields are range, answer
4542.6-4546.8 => 15.5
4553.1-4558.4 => 14.8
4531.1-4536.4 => 13.6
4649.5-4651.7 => 15.2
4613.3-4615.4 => 16.2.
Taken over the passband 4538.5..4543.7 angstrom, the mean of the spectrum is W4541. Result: 15.9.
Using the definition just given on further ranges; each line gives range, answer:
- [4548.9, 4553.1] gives 14.9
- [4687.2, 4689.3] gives 15.6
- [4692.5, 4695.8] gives 14.5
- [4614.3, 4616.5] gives 16.8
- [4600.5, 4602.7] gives 14.3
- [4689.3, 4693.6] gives 14.6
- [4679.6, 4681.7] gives 13.7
